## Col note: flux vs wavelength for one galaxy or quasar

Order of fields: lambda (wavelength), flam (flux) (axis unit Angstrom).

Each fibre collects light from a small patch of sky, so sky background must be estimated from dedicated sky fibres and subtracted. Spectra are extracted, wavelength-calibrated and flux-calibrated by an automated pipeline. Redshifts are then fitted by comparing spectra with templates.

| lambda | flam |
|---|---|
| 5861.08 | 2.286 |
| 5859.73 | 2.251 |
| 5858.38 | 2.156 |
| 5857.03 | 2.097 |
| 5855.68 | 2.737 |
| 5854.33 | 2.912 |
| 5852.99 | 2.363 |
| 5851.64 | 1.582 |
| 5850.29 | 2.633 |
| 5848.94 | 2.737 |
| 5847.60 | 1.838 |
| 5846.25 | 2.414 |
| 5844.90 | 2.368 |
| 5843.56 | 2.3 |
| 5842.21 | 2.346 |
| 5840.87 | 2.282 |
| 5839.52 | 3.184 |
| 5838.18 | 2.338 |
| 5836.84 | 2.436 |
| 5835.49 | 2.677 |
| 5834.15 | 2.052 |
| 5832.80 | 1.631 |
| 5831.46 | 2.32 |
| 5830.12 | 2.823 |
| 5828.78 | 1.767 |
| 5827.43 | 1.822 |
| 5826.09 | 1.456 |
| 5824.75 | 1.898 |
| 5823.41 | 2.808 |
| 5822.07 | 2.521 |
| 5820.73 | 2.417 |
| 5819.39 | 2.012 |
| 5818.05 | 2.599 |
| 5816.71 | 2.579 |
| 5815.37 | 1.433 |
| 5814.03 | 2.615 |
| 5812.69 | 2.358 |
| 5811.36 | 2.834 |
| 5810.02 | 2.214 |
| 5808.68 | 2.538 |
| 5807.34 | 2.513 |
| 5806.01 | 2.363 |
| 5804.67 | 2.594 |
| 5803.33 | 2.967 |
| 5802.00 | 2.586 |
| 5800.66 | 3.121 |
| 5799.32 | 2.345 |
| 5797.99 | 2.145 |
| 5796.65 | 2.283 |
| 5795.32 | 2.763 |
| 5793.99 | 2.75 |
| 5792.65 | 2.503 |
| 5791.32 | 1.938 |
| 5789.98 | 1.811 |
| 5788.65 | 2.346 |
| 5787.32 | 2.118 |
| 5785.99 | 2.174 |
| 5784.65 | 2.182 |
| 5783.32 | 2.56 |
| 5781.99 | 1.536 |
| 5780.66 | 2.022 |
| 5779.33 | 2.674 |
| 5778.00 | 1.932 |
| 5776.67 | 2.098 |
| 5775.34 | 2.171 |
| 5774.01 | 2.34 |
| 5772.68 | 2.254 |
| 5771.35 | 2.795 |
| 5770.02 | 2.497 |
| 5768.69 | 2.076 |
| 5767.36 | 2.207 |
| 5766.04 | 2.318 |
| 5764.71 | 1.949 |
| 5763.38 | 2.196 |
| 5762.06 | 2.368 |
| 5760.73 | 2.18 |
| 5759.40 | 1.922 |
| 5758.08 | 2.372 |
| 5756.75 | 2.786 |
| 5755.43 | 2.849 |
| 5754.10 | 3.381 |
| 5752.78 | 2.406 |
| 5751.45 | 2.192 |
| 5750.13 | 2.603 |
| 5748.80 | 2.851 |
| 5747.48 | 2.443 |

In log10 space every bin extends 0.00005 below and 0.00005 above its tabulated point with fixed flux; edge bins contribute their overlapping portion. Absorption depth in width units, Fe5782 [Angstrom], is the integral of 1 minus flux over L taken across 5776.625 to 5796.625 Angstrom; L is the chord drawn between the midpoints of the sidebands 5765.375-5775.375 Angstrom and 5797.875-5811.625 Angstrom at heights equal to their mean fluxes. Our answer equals 1.80 Angstrom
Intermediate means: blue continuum 2.34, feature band 2.23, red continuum 2.57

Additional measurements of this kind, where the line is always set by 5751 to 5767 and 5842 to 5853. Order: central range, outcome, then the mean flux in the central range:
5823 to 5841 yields 0.47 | 2.24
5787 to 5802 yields -0.22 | 2.39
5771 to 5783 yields 0.94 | 2.2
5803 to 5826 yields -0.66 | 2.39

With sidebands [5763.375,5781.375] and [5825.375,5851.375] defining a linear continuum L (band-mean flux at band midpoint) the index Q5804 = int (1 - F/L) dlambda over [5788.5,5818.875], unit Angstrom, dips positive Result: -2.4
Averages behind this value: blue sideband 2.25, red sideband 2.27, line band 2.44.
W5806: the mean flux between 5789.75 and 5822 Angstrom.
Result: 2.44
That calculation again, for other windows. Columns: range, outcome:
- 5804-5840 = 2.32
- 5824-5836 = 2.05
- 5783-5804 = 2.41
